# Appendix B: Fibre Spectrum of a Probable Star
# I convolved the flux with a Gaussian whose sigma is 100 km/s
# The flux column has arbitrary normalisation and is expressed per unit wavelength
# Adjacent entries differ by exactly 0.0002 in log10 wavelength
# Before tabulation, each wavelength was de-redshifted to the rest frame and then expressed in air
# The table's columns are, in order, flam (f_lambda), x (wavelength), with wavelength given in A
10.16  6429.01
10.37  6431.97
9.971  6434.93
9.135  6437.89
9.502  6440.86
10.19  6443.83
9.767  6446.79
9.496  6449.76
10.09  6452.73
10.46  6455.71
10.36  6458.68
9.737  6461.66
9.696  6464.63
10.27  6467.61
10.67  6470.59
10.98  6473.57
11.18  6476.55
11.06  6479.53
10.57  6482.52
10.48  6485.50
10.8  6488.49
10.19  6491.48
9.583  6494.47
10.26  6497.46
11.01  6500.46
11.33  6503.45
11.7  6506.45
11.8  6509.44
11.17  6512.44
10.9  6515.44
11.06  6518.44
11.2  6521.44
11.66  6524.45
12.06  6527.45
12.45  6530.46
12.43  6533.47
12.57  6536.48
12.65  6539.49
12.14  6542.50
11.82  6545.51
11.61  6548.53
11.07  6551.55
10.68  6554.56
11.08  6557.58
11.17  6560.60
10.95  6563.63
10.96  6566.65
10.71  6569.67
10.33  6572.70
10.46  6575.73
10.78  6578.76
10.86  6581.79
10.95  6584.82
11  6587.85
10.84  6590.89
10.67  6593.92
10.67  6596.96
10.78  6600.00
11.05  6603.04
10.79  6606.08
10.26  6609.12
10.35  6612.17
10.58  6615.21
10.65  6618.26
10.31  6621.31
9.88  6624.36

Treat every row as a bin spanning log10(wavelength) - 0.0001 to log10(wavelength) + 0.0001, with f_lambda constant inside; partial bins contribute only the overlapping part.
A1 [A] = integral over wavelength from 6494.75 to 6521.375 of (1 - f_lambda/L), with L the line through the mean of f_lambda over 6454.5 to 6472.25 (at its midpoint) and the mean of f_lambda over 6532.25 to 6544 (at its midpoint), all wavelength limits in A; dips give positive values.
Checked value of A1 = 1.07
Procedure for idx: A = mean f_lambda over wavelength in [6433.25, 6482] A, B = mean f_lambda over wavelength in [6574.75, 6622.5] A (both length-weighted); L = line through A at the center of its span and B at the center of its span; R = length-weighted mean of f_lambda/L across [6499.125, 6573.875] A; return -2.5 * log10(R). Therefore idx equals -0.10 mag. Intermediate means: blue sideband 10.2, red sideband 10.7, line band 11.5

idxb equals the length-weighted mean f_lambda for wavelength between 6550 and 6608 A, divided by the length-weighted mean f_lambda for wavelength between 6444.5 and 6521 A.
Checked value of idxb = 1.0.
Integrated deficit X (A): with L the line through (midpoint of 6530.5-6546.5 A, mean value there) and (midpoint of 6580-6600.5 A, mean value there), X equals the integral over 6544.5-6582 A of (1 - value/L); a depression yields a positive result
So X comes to 2.2 A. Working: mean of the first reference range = 12.4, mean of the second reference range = 10.8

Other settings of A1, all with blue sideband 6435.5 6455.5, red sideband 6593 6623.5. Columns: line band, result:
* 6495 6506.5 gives -0.9 A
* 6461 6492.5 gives -2.0 A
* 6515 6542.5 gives -4.7 A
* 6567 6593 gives -0.8 A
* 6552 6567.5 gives -0.9 A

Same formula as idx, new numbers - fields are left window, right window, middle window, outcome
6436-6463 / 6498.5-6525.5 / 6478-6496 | 0.027 mag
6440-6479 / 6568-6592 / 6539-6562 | -0.086 mag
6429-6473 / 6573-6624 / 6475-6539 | -0.099 mag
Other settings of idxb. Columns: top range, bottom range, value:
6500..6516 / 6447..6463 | 1.14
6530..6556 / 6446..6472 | 1.18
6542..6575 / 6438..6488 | 1.08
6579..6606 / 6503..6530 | 0.95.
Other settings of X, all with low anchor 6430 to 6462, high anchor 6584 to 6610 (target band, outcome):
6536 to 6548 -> -2.00 A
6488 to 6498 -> 0.05 A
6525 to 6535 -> -1.77 A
